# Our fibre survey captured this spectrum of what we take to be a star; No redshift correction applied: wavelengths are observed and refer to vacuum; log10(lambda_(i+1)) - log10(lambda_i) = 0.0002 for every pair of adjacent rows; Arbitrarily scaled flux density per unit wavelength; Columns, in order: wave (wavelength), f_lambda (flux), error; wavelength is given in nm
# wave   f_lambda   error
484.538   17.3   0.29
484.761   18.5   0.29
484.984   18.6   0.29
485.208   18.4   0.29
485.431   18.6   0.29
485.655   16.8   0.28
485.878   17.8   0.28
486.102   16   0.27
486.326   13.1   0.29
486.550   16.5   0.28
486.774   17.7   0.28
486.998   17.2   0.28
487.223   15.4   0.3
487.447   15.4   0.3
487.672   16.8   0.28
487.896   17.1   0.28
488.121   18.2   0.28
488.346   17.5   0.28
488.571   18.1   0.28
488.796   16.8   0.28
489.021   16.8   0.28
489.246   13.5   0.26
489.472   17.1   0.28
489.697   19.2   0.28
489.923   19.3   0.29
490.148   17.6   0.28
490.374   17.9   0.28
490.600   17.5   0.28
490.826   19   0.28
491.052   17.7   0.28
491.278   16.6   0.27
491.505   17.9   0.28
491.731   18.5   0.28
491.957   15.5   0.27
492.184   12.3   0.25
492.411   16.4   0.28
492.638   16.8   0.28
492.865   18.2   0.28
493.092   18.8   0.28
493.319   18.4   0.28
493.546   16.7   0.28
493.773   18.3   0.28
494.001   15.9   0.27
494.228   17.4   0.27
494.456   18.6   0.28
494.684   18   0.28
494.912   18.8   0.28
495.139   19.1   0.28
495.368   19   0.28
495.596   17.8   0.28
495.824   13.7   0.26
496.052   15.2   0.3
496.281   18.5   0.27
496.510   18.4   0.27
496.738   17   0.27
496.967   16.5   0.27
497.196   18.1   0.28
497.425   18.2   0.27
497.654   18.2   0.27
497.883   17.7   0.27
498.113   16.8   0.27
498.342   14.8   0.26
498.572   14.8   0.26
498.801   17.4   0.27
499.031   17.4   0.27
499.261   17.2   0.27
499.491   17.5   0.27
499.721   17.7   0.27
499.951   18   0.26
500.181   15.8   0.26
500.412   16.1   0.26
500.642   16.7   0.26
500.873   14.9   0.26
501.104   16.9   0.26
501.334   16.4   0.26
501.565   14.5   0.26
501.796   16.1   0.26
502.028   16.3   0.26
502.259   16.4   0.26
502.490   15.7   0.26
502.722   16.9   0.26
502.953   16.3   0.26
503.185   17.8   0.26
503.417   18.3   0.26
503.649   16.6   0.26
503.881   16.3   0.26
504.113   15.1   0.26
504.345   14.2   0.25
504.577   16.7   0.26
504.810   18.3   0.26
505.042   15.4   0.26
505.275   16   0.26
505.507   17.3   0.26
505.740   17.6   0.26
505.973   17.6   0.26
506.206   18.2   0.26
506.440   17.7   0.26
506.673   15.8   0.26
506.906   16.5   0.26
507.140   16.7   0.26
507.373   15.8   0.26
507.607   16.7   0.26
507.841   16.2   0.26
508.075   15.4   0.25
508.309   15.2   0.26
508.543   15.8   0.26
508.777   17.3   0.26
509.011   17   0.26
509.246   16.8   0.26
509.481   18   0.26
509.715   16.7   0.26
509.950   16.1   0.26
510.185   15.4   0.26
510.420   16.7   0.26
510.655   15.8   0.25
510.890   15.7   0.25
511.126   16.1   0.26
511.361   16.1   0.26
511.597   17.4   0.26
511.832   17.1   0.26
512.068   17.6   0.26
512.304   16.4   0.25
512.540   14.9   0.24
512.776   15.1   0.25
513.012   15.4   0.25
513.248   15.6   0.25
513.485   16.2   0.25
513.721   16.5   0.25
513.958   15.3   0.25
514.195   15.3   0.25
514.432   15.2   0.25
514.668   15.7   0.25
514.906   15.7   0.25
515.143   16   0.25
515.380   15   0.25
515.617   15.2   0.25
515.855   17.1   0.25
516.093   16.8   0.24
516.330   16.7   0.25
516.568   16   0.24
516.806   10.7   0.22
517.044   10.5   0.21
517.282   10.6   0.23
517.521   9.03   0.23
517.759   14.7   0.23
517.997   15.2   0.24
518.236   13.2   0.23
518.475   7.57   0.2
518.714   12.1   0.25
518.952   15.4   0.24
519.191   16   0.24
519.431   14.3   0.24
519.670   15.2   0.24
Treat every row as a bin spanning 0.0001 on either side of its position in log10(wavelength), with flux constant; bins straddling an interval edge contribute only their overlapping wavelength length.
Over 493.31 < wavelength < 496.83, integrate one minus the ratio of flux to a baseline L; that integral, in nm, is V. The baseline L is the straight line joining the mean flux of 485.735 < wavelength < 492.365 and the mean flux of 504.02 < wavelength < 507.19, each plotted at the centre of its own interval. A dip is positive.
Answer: -0.151 nm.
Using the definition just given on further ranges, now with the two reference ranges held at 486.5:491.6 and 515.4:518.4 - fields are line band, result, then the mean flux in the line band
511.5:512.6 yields -0.18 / 16.8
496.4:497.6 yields -0.10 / 17.7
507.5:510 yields -0.29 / 16.5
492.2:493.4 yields -0.03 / 17.3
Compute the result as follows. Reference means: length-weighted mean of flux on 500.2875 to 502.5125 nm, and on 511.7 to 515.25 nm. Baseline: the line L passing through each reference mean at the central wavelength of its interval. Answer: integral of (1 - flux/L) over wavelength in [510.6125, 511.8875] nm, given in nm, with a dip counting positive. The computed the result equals -0.04 nm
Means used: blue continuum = 16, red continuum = 15.9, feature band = 16.4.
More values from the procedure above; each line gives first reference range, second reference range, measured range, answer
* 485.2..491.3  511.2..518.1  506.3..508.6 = -0.077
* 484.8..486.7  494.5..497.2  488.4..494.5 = 0.012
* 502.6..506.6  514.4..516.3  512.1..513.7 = 0.036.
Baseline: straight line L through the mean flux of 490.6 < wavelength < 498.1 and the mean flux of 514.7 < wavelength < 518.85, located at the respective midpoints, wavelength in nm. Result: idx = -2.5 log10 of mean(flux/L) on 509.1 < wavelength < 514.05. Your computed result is -0.12 mag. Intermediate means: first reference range 17.4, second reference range 13.7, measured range 16.2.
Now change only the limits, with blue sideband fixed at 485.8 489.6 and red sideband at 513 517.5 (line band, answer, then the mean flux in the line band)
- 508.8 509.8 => -0.129 mag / 17.2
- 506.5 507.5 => -0.063 mag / 16.3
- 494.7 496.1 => -0.088 mag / 17.4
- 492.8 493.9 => -0.118 mag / 18.1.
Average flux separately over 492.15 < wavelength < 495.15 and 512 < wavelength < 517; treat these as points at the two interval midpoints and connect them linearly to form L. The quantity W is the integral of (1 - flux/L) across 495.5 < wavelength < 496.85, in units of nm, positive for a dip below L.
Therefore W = 0.039 nm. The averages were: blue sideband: 17.5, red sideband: 15.5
